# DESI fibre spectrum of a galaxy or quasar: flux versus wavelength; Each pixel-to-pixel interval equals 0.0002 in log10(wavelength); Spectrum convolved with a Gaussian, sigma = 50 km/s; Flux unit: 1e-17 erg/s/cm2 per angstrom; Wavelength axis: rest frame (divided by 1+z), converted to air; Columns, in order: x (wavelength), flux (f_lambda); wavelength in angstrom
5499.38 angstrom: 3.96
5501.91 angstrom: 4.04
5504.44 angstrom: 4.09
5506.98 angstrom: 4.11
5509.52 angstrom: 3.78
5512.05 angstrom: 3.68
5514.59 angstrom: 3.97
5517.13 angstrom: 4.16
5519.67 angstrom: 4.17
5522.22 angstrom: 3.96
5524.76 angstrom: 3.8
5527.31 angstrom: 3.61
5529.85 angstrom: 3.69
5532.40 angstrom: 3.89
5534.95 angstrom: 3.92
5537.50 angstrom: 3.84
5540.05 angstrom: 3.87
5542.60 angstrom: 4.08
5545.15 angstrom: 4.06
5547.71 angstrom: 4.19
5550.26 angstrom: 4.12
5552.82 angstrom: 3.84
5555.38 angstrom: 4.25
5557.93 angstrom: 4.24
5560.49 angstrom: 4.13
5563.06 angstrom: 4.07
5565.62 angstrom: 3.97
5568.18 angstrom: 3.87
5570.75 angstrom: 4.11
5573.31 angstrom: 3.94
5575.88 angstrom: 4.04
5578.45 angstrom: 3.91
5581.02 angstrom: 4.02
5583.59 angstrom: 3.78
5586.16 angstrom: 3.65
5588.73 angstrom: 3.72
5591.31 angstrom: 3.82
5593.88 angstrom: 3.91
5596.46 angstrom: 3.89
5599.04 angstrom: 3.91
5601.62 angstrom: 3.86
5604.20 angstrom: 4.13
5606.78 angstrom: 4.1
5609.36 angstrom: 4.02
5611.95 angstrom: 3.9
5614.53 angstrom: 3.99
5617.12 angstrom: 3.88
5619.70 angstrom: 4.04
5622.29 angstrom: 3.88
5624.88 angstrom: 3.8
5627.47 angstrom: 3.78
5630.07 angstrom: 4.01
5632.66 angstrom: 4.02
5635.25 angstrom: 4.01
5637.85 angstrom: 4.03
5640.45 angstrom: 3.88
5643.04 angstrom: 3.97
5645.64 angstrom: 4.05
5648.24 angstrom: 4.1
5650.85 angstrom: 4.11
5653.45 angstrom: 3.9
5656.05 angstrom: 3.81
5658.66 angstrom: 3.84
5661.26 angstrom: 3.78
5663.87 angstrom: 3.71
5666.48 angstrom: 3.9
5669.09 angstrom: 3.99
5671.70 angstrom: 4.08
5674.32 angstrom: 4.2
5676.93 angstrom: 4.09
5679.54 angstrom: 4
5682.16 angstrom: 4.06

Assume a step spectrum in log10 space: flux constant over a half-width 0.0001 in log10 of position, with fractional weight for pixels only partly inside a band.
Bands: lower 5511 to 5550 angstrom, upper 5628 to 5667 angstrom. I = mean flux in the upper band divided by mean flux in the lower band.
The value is 1.0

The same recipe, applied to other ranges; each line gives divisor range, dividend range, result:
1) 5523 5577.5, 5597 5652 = 1.00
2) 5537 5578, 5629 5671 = 0.98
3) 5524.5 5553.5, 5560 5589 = 1.01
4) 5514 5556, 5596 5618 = 1.00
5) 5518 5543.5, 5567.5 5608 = 1.01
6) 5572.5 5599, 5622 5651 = 1.03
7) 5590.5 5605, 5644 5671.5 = 1.00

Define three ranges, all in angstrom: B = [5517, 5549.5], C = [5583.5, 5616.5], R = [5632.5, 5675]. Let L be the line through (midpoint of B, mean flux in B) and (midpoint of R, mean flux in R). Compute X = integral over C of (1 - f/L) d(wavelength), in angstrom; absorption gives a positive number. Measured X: 0.38 angstrom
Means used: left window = 3.94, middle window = 3.9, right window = 3.96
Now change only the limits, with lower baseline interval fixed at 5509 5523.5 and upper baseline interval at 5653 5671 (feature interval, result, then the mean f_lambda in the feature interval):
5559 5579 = -0.4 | 4.01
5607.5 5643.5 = -0.6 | 3.95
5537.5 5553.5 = -0.3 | 4.02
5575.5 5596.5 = 0.3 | 3.85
